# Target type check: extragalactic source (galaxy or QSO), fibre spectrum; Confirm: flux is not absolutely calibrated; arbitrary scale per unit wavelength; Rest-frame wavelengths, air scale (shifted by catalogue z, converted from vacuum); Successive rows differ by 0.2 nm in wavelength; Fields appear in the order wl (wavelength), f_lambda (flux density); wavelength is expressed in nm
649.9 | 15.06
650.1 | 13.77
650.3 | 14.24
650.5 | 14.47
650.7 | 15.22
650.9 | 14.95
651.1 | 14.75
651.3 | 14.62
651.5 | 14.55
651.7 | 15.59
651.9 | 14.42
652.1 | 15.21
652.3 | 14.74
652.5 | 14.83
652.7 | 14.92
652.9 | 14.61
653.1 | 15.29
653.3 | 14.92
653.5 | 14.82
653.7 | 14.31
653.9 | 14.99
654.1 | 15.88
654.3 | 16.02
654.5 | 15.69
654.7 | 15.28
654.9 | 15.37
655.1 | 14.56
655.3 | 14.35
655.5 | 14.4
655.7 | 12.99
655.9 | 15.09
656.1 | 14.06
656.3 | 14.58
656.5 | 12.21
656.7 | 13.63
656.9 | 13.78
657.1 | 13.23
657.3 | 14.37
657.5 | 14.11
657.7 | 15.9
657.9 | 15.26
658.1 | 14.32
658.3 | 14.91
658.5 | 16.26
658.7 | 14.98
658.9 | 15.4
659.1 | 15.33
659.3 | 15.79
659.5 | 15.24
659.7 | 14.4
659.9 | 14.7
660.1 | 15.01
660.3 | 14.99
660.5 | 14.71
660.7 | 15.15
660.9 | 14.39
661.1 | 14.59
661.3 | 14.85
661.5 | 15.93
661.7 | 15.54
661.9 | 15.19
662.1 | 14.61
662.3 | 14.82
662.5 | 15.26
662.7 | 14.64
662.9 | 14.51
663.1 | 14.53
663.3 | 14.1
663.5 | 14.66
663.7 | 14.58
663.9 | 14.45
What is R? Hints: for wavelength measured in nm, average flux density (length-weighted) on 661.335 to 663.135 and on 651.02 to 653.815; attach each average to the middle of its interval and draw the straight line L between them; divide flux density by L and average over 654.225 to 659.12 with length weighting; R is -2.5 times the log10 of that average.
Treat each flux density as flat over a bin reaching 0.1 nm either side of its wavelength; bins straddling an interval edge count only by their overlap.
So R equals 0.02 mag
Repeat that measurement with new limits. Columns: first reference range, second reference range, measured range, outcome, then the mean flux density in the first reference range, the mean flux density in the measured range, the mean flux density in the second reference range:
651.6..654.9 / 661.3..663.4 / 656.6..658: 0.05 mag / 15.1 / 14.3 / 14.9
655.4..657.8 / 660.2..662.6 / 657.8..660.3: -0.04 mag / 14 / 15.1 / 15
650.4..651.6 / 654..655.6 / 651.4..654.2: 0.00 mag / 14.8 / 14.9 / 15.2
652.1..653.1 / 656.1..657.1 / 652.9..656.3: -0.05 mag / 14.9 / 14.9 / 13.6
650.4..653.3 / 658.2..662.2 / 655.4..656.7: 0.08 mag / 14.9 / 13.9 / 15.1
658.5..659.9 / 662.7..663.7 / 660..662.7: -0.01 mag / 15.2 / 15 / 14.5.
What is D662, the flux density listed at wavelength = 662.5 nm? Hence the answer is 15.26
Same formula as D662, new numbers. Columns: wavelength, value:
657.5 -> 14.11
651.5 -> 14.55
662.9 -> 14.51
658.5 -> 16.26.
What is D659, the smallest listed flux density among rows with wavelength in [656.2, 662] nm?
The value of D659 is 12.21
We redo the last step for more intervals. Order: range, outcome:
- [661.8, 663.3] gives 14.1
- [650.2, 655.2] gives 14.24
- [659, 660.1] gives 14.4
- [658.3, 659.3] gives 14.98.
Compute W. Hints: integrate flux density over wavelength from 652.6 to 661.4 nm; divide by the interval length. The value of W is 14.8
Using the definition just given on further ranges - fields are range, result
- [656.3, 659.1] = 14.5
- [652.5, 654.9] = 15.2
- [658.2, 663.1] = 15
